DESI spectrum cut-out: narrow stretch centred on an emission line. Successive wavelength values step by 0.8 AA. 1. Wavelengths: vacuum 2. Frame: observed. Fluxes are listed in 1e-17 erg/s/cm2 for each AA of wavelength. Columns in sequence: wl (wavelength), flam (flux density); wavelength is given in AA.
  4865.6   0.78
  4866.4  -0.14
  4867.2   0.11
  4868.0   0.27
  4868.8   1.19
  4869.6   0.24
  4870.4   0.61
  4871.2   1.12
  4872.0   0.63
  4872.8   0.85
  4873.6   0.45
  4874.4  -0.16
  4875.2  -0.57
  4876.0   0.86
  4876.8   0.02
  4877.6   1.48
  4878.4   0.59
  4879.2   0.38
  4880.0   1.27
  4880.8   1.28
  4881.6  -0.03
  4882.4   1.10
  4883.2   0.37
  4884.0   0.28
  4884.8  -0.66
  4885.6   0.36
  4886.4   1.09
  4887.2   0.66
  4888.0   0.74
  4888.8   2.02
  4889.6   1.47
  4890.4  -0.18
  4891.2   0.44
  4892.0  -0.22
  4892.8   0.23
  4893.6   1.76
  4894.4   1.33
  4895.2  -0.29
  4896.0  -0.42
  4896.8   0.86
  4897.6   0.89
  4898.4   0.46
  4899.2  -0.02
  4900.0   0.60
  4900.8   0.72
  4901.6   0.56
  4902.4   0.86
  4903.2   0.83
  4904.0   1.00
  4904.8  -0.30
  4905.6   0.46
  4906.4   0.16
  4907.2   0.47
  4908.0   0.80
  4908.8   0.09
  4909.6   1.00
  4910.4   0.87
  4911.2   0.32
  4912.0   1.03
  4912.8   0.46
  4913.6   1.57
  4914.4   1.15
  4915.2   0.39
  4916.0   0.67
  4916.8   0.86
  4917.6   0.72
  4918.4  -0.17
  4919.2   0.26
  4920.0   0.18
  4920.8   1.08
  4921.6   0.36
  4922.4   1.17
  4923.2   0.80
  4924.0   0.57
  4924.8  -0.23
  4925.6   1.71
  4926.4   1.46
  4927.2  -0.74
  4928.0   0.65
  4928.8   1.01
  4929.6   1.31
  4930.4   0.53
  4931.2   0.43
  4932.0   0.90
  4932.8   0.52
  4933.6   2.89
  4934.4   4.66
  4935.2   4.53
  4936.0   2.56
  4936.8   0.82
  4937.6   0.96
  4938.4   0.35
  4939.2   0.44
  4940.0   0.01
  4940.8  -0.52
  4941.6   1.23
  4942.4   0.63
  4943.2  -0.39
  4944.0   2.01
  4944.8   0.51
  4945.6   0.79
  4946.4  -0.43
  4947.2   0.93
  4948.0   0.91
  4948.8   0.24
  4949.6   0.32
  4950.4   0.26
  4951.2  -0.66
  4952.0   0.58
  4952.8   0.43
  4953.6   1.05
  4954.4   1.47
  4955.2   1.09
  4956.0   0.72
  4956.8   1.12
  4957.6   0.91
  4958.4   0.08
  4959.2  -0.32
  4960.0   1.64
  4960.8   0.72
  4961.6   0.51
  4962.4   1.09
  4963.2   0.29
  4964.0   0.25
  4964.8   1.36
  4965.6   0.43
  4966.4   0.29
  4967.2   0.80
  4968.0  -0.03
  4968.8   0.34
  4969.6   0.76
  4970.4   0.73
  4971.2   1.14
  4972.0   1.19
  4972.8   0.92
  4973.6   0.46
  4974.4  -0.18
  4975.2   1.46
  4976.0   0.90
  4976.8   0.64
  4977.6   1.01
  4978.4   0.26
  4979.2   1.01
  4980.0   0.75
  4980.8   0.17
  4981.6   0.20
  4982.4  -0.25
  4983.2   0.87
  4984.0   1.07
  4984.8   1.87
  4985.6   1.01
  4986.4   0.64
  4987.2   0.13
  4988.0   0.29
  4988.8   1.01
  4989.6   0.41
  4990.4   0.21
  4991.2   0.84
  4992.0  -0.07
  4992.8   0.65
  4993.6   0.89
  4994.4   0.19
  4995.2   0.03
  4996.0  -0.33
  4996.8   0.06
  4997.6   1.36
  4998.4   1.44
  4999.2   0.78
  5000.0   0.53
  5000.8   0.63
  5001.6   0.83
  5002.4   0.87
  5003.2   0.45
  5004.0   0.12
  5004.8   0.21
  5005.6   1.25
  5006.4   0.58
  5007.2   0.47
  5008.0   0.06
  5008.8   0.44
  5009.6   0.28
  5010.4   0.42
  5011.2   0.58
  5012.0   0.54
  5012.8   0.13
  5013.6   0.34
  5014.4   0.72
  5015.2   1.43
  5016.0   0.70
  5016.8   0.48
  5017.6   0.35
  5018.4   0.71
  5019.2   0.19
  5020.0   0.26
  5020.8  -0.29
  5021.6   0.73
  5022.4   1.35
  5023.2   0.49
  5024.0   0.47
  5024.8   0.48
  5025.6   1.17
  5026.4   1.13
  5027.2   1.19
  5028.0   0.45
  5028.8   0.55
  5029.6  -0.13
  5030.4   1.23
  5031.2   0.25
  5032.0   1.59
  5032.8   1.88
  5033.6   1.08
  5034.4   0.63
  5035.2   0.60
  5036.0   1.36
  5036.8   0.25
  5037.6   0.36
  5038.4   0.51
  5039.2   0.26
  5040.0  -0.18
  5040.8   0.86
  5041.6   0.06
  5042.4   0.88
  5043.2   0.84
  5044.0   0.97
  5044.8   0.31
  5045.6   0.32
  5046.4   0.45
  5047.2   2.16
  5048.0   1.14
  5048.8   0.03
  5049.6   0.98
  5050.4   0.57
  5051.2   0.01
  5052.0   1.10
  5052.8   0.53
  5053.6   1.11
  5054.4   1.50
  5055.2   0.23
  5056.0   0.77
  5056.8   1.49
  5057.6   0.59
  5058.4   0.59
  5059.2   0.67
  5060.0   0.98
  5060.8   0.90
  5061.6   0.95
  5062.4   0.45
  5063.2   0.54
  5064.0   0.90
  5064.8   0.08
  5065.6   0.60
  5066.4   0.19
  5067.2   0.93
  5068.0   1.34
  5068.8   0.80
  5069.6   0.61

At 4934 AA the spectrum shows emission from H-gamma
